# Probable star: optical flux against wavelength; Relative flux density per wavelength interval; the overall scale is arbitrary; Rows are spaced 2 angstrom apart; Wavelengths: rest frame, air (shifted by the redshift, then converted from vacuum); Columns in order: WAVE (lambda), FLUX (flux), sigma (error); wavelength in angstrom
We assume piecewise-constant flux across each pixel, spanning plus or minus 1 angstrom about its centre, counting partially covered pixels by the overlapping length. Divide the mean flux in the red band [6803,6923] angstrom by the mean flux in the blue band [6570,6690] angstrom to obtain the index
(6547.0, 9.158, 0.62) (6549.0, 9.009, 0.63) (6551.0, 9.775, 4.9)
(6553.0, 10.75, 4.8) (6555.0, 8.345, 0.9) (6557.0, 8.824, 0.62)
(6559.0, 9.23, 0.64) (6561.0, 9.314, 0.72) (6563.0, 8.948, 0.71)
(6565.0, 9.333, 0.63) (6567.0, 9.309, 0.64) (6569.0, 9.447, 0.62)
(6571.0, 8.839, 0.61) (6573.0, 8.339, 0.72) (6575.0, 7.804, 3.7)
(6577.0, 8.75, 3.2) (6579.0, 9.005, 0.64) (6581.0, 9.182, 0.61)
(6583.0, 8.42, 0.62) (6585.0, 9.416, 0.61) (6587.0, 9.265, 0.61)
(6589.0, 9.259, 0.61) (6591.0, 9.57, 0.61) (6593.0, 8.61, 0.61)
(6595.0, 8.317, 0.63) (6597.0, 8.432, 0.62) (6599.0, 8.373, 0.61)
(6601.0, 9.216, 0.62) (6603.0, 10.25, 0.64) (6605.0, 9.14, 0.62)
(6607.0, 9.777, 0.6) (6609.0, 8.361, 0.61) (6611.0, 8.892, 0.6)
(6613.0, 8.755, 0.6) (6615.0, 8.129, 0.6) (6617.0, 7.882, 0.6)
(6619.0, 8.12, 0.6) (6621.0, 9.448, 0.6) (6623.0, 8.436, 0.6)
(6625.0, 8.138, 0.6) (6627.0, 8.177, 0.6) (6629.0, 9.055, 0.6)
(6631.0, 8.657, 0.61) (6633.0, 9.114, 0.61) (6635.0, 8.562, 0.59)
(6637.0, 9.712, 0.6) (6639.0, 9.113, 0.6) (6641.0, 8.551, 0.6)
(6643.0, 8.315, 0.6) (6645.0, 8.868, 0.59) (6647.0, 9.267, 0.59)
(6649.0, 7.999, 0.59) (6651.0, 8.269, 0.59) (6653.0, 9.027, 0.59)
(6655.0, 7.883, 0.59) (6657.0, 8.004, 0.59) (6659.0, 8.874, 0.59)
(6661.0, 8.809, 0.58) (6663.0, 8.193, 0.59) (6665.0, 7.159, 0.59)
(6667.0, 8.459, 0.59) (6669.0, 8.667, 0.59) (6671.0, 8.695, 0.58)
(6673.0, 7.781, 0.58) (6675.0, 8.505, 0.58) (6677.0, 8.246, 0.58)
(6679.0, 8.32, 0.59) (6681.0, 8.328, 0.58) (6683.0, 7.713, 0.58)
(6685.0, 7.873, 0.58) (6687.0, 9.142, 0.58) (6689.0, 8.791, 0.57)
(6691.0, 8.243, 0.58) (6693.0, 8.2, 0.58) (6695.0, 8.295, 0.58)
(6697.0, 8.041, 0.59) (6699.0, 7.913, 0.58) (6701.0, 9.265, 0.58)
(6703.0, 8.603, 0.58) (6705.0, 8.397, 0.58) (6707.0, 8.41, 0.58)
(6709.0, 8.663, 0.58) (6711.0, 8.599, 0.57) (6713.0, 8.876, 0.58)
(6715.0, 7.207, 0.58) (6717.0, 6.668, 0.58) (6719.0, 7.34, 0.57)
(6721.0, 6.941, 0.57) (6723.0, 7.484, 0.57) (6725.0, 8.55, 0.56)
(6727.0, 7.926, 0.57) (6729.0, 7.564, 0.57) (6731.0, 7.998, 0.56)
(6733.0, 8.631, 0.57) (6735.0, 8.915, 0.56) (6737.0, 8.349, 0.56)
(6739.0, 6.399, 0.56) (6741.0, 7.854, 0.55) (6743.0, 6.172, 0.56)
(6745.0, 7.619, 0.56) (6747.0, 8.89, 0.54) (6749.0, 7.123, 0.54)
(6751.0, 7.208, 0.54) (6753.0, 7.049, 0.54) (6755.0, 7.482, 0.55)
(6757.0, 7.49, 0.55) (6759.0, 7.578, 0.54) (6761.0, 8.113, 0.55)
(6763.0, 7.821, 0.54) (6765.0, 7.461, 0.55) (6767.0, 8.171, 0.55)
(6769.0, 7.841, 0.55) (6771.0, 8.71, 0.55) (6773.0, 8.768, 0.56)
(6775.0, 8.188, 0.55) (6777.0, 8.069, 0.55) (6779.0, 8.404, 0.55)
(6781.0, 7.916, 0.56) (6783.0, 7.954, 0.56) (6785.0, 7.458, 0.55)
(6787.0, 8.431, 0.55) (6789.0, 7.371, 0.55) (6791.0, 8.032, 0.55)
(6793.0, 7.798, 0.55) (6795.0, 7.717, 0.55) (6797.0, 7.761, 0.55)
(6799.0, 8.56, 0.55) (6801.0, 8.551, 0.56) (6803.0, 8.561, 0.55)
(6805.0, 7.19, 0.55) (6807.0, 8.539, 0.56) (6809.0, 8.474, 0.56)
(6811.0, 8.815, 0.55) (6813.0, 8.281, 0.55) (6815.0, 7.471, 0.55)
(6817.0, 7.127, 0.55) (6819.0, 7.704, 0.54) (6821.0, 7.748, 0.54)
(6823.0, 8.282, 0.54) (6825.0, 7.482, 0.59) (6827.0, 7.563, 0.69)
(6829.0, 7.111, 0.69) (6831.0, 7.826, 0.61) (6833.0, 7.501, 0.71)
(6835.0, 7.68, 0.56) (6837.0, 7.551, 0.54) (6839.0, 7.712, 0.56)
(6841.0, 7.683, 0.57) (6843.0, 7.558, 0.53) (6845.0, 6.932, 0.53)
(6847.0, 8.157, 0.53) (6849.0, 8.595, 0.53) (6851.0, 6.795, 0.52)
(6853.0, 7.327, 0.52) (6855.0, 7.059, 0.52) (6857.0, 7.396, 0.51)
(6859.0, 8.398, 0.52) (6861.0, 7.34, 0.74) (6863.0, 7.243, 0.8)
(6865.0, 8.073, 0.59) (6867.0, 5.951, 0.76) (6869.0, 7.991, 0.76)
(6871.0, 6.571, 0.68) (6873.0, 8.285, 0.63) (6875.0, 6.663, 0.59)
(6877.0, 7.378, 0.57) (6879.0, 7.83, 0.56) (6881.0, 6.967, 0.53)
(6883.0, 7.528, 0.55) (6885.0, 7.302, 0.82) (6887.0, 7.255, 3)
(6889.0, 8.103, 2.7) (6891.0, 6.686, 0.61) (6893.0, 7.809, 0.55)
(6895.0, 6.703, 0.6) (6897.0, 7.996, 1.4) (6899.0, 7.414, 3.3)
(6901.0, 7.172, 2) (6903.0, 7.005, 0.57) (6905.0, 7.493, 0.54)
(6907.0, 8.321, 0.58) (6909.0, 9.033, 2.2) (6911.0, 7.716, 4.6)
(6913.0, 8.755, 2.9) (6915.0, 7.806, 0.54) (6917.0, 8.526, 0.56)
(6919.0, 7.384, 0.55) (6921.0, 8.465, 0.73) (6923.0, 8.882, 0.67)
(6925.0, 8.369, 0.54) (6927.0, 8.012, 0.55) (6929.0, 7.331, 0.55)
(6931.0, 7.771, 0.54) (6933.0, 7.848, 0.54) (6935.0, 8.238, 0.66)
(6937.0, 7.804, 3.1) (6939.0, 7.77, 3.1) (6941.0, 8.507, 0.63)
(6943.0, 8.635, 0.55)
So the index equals 0.89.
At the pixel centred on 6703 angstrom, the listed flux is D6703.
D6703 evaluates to 8.603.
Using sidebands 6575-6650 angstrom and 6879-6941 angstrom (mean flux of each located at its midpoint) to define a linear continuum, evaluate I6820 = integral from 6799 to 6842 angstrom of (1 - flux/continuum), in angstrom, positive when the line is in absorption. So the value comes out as 1.2 angstrom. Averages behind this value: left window 8.81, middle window 7.87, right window 7.79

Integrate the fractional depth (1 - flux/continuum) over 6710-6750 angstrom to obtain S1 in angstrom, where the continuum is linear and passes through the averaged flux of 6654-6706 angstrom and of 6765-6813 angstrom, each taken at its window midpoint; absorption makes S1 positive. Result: 2.33 angstrom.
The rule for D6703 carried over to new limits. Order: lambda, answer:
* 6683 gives 7.713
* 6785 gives 7.458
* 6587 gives 9.265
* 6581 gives 9.182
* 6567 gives 9.309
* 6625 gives 8.138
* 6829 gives 7.111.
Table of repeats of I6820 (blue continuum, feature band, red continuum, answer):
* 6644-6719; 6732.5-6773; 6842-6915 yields 1.4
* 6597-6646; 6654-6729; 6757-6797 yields 2.1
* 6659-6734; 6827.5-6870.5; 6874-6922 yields 1.5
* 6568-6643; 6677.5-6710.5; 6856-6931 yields 0.3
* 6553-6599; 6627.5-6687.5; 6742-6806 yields 0.0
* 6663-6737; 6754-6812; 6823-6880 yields -1.8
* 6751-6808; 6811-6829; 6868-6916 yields 0.2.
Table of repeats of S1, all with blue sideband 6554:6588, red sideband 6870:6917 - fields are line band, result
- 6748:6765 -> 1.4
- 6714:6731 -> 1.6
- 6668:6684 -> 0.4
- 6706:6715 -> -0.1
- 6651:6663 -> 0.1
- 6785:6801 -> 0.1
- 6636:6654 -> -0.4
